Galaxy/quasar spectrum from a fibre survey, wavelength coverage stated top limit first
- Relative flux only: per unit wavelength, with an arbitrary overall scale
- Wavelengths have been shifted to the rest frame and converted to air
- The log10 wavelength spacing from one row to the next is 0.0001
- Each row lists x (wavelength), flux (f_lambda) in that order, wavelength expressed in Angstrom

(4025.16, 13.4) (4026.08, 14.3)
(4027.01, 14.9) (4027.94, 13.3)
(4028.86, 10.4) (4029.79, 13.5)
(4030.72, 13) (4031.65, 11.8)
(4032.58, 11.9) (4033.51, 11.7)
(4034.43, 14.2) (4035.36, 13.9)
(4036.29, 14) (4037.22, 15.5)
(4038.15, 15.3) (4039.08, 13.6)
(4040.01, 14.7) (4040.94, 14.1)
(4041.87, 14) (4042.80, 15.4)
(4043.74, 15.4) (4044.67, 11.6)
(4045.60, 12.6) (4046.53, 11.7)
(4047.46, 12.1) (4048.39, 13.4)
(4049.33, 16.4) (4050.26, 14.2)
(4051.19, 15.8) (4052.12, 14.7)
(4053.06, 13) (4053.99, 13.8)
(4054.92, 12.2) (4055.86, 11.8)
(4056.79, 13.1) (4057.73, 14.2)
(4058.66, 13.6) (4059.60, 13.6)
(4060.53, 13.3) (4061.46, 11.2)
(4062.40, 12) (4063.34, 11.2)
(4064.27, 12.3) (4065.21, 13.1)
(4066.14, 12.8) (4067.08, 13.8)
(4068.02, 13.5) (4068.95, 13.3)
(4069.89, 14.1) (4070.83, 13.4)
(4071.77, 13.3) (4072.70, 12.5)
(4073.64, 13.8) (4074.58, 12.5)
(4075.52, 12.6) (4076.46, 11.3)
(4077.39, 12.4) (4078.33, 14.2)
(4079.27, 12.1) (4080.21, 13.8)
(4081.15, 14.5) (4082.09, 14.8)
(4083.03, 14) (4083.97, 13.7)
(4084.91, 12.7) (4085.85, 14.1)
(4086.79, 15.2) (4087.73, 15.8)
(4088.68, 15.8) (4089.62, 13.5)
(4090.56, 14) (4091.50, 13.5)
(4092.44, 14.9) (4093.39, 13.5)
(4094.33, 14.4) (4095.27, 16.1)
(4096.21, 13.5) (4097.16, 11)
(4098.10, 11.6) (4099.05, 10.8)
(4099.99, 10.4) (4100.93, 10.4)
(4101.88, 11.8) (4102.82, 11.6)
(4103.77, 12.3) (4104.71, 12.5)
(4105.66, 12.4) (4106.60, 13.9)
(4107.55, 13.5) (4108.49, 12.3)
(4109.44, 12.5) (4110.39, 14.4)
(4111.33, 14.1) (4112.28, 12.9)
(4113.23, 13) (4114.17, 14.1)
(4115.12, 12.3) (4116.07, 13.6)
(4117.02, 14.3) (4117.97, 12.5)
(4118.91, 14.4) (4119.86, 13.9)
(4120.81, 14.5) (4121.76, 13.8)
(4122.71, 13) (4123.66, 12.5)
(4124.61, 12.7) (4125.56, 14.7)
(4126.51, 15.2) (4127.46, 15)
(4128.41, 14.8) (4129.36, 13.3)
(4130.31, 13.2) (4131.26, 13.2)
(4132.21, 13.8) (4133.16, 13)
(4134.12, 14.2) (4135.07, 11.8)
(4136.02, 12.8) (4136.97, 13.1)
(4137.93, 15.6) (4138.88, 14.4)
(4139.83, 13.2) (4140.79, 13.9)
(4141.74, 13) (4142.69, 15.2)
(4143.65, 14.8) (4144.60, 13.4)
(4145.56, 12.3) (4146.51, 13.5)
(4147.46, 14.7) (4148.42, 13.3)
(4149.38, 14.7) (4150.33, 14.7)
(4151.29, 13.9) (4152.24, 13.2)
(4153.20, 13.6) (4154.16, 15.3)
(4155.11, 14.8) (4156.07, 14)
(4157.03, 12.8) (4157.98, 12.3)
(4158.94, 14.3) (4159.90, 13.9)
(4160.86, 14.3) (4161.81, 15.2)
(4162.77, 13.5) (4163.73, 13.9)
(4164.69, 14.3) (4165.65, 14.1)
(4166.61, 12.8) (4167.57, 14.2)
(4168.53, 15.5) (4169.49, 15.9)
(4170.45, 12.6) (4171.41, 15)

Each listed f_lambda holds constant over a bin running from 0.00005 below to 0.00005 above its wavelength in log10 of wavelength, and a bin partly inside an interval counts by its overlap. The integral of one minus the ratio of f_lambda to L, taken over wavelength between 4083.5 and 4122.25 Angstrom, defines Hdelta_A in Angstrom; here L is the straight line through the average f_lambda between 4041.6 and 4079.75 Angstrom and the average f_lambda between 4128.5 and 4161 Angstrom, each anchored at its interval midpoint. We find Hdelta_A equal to 0.49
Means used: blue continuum 13.2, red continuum 13.8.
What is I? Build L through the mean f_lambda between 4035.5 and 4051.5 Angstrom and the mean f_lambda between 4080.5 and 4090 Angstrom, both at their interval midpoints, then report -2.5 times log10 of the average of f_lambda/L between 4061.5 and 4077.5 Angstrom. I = 0.120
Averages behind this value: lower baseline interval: 14.1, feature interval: 12.8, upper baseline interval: 14.4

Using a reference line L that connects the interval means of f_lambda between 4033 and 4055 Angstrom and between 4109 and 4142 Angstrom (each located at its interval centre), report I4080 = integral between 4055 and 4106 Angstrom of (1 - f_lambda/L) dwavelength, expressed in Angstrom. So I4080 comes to 2.5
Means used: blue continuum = 13.9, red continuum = 13.6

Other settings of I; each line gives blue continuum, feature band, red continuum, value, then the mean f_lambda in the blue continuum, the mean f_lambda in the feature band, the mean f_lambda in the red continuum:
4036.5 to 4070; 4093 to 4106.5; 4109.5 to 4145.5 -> 0.11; 13.5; 12.3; 13.7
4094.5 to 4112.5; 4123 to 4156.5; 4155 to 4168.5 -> -0.04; 12.6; 13.8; 13.9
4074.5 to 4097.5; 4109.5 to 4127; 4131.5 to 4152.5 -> 0.01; 13.8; 13.6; 13.8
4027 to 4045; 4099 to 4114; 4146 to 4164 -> 0.11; 13.6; 12.5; 14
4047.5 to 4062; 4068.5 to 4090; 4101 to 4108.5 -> -0.05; 13.6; 13.6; 12.4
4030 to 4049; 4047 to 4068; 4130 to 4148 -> 0.02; 13.5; 13.3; 13.6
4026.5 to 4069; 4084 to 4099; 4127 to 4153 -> -0.02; 13.4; 13.9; 13.8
